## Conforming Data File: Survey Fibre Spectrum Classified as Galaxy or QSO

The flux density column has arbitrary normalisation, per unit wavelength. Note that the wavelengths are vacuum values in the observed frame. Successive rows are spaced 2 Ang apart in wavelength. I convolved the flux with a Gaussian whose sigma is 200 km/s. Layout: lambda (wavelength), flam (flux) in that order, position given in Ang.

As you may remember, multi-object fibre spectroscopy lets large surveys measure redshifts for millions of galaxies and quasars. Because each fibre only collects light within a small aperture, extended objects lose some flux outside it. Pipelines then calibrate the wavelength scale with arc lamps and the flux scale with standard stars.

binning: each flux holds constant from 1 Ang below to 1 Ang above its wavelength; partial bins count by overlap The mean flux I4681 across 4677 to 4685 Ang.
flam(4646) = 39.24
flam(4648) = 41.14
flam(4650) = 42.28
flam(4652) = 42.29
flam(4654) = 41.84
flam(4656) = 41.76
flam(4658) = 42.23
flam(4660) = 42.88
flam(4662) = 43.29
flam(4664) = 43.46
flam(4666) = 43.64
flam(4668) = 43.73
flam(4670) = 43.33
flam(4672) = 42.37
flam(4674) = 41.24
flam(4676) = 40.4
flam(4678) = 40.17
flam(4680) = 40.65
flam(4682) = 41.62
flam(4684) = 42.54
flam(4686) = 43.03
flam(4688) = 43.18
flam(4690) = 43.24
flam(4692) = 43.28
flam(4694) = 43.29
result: 41.2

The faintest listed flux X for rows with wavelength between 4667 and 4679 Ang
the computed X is 40.17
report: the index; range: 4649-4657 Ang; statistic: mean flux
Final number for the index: 42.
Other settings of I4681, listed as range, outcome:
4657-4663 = 42.8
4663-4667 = 43.5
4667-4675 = 42.7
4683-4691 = 43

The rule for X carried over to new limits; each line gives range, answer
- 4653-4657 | 41.76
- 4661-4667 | 43.29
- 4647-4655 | 41.14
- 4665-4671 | 43.33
